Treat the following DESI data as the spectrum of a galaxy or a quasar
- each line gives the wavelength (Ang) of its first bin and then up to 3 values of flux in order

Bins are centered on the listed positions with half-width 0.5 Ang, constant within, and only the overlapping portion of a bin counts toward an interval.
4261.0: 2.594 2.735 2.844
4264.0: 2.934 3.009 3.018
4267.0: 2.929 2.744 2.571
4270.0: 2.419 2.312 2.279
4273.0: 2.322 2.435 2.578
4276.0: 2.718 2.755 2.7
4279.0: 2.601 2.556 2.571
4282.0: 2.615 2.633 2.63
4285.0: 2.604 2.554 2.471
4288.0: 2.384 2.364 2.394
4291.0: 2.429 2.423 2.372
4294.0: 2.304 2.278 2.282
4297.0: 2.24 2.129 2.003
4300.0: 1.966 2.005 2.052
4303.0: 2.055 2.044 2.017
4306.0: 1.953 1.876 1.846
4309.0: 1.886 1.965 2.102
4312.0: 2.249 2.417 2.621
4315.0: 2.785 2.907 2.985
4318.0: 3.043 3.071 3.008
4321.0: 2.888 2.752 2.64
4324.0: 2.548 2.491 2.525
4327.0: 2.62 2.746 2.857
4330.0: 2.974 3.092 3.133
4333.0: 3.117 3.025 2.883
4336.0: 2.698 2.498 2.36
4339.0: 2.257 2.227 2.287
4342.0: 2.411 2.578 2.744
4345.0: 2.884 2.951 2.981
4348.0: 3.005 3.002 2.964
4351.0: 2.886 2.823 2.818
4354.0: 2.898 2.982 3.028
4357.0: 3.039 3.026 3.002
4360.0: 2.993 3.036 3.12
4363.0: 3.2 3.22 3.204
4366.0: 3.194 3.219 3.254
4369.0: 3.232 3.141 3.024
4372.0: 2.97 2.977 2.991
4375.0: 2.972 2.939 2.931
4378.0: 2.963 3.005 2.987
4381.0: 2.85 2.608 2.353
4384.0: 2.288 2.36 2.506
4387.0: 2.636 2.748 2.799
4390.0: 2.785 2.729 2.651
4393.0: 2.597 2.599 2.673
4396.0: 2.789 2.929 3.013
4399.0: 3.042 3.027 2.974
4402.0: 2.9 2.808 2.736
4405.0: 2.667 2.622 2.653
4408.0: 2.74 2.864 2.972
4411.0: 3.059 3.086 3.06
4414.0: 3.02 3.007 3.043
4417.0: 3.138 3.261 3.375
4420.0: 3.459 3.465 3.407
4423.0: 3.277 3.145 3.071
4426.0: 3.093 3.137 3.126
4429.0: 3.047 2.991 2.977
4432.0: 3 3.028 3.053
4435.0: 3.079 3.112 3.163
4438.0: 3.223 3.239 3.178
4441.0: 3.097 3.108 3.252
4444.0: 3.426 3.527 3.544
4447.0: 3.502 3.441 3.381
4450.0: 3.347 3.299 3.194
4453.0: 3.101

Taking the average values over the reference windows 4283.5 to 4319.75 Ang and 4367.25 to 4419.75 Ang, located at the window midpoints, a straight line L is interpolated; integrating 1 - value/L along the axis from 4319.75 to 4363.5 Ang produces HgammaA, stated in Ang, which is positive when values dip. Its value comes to -4.2 Ang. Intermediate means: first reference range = 2.33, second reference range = 2.88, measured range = 2.82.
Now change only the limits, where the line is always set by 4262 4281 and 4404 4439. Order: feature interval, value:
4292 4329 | 5.0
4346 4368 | -1.1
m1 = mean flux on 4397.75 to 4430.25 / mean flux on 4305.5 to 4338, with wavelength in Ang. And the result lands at 1.2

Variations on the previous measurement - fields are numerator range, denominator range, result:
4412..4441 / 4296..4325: 1.33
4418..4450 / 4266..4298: 1.29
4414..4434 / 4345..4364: 1.05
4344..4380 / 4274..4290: 1.17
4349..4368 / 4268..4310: 1.30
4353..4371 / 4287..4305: 1.39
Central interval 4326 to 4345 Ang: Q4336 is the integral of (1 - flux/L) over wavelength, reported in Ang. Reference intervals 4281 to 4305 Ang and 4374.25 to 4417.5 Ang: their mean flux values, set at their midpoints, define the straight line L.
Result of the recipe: -1.3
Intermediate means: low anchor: 2.31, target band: 2.7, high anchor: 2.82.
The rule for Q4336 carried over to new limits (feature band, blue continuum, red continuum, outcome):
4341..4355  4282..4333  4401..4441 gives -0.8 Ang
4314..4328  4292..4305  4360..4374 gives -1.8 Ang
